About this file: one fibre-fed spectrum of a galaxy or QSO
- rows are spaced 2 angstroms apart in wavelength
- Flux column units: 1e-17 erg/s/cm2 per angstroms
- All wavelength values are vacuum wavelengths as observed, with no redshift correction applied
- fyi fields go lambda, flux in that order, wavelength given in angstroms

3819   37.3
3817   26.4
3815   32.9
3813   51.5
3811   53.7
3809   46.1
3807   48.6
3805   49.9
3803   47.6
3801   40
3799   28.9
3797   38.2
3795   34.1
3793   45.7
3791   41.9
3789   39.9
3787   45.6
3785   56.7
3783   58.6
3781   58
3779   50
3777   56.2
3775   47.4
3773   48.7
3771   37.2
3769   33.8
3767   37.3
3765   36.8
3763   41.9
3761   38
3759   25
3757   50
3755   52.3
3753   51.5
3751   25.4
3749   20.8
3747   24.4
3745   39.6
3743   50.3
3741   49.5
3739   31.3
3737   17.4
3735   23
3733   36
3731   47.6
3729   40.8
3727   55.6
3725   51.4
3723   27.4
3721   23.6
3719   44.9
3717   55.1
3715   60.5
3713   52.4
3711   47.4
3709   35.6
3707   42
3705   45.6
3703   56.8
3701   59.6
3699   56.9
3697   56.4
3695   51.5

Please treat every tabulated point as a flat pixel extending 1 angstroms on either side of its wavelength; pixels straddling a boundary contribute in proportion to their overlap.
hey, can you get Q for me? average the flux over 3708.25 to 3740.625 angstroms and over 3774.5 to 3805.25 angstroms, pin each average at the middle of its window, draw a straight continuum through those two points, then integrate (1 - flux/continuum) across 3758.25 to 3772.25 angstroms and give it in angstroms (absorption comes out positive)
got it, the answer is 2.53 angstroms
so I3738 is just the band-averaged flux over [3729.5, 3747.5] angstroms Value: 35.9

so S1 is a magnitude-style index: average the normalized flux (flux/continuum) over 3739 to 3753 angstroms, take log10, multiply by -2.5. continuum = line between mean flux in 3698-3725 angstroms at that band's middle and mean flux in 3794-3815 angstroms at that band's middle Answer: 0.26 mag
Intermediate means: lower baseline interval 46.9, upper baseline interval 43.3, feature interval 35.9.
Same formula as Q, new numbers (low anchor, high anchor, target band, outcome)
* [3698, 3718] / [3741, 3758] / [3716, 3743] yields 3.7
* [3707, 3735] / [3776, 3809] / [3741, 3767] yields 3.7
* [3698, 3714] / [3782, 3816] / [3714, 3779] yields 9.9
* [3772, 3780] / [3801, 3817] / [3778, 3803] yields 1.8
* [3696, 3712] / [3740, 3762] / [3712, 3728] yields 0.0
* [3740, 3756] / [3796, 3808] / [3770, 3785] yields -3.8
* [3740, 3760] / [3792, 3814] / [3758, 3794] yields -2.5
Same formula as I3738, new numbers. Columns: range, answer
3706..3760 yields 40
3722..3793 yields 41.4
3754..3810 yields 44.1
